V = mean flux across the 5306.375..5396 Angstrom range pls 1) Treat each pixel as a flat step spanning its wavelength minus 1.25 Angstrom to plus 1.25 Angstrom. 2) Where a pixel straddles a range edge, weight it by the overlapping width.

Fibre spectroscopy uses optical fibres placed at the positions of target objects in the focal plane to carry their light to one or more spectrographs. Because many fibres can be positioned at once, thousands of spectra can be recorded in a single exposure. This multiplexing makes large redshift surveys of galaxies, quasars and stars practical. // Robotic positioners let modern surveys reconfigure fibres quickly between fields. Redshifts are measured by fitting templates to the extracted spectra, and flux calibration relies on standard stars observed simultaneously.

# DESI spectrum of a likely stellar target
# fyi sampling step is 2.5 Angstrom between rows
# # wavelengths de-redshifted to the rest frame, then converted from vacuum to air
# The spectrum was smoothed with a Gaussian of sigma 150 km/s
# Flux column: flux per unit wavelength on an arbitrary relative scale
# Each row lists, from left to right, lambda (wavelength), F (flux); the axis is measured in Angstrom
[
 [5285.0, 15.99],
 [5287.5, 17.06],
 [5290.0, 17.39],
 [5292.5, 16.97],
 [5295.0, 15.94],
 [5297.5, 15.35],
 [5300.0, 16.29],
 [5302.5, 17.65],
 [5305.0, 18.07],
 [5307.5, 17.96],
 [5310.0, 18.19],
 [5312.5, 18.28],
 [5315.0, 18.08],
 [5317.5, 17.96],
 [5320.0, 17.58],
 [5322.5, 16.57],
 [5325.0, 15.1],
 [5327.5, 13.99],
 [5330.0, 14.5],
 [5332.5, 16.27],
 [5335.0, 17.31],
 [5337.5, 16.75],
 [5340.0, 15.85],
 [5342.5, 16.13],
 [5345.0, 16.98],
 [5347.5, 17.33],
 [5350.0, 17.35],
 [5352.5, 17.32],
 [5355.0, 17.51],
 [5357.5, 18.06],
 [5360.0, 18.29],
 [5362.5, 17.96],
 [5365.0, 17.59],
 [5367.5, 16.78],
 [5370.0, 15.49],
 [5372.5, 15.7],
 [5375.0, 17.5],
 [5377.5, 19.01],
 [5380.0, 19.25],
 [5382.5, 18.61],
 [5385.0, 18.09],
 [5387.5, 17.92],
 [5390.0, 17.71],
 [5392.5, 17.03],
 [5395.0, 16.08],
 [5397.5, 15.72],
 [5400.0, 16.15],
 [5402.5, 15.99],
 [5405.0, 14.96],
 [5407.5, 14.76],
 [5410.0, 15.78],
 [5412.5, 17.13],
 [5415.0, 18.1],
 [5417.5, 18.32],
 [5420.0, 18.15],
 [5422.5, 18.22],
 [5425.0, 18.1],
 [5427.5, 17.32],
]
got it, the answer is 17.2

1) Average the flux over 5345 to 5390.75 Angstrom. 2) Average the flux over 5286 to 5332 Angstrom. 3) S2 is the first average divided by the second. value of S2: 1.0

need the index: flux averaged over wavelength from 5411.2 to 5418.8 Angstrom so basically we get 17.8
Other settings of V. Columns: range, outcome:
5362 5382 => 17.4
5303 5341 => 16.9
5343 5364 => 17.5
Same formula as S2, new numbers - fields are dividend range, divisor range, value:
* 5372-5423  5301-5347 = 1.02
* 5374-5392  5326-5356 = 1.11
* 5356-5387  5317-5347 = 1.09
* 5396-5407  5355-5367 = 0.88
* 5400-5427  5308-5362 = 1.00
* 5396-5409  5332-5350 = 0.93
